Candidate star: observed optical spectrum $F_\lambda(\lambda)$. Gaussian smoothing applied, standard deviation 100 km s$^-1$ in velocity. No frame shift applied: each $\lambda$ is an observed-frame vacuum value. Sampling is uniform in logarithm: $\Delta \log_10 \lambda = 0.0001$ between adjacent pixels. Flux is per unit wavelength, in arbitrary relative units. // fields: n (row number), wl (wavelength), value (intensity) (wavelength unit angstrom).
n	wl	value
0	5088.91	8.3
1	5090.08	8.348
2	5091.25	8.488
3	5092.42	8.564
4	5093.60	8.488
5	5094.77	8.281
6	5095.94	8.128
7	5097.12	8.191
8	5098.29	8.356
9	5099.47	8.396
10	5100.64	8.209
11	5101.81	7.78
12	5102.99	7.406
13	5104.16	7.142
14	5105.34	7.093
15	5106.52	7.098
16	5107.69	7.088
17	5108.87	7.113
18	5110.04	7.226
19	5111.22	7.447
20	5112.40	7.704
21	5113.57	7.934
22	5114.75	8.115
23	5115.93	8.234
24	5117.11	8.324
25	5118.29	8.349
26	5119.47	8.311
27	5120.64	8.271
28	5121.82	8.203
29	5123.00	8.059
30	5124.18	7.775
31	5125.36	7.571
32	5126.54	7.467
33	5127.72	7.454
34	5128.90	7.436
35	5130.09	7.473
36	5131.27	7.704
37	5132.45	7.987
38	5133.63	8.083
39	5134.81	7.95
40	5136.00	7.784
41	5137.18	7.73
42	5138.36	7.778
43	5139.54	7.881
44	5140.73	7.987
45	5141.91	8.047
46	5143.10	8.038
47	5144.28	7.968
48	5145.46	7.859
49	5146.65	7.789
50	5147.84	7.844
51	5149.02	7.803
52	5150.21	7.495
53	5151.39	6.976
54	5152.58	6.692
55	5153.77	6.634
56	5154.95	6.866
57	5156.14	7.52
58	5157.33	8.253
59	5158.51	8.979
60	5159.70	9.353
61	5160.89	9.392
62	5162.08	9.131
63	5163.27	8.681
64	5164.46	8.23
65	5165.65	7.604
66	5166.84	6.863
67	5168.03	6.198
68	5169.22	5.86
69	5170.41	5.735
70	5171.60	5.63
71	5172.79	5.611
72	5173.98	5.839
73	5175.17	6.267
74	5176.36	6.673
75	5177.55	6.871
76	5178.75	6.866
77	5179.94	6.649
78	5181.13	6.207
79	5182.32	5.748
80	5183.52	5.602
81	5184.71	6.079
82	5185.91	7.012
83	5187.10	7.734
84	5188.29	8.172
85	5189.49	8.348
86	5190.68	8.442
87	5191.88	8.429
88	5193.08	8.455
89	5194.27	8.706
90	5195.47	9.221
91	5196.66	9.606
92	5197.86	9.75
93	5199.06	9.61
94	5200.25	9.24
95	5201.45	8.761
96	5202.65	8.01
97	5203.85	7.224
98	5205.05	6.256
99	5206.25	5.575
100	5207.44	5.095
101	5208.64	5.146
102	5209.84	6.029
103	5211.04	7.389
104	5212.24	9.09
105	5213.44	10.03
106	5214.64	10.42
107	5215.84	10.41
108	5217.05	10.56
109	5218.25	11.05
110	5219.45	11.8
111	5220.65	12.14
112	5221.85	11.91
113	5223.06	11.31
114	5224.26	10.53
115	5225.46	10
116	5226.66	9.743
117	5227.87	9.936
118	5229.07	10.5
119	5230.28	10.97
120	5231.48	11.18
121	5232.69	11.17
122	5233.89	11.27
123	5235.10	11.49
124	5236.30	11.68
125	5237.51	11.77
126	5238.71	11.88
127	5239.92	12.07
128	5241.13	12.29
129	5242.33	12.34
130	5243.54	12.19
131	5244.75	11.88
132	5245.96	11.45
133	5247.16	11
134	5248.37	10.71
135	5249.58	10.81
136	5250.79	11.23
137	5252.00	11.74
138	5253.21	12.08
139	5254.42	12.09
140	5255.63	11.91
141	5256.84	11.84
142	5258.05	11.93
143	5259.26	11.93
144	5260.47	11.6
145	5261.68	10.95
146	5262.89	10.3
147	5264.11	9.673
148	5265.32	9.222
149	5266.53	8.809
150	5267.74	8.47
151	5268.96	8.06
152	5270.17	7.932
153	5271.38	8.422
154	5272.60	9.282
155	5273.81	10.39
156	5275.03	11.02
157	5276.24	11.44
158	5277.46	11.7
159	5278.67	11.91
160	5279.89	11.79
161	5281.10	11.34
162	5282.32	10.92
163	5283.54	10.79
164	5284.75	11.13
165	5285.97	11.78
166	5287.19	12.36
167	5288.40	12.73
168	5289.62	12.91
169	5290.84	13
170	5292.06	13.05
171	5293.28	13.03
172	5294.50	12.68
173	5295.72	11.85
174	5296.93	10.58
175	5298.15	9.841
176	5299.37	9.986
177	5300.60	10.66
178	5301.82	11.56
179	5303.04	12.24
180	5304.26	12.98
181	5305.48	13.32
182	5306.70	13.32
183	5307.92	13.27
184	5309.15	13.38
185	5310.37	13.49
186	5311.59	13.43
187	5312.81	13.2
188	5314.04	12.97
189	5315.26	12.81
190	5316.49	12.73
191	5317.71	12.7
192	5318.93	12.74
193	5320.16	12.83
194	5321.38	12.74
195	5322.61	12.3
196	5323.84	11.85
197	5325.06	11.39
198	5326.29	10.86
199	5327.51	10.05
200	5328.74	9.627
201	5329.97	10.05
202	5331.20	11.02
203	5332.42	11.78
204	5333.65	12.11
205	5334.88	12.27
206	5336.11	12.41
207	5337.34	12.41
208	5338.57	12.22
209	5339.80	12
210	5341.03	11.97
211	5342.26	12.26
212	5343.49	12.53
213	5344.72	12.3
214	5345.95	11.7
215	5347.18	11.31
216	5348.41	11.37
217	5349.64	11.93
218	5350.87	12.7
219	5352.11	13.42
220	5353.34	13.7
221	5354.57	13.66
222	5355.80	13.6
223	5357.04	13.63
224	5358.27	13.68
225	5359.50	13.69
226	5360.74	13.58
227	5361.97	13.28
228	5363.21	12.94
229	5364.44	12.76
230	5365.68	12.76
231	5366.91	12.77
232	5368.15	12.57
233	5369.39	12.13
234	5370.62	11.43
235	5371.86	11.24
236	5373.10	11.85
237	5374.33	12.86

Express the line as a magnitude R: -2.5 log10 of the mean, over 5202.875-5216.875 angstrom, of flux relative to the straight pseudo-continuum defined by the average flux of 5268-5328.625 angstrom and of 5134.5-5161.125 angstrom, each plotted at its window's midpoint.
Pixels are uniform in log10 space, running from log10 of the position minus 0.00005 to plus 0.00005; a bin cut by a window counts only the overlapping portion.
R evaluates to 0.24 mag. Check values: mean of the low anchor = 7.83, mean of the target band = 7.62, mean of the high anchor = 11.7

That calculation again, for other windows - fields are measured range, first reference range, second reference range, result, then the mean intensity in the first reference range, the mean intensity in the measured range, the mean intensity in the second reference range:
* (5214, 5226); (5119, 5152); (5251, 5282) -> -0.145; 7.81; 11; 10.6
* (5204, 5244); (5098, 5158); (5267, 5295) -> -0.025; 7.72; 10.1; 11.1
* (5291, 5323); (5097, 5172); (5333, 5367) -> -0.069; 7.71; 12.5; 12.7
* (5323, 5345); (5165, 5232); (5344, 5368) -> 0.057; 8.22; 11.6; 12.9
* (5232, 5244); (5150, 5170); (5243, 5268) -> -0.132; 7.68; 11.8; 11.1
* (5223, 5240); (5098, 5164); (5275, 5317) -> -0.052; 7.84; 11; 12.2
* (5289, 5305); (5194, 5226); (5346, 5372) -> -0.061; 9.07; 11.9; 12.8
